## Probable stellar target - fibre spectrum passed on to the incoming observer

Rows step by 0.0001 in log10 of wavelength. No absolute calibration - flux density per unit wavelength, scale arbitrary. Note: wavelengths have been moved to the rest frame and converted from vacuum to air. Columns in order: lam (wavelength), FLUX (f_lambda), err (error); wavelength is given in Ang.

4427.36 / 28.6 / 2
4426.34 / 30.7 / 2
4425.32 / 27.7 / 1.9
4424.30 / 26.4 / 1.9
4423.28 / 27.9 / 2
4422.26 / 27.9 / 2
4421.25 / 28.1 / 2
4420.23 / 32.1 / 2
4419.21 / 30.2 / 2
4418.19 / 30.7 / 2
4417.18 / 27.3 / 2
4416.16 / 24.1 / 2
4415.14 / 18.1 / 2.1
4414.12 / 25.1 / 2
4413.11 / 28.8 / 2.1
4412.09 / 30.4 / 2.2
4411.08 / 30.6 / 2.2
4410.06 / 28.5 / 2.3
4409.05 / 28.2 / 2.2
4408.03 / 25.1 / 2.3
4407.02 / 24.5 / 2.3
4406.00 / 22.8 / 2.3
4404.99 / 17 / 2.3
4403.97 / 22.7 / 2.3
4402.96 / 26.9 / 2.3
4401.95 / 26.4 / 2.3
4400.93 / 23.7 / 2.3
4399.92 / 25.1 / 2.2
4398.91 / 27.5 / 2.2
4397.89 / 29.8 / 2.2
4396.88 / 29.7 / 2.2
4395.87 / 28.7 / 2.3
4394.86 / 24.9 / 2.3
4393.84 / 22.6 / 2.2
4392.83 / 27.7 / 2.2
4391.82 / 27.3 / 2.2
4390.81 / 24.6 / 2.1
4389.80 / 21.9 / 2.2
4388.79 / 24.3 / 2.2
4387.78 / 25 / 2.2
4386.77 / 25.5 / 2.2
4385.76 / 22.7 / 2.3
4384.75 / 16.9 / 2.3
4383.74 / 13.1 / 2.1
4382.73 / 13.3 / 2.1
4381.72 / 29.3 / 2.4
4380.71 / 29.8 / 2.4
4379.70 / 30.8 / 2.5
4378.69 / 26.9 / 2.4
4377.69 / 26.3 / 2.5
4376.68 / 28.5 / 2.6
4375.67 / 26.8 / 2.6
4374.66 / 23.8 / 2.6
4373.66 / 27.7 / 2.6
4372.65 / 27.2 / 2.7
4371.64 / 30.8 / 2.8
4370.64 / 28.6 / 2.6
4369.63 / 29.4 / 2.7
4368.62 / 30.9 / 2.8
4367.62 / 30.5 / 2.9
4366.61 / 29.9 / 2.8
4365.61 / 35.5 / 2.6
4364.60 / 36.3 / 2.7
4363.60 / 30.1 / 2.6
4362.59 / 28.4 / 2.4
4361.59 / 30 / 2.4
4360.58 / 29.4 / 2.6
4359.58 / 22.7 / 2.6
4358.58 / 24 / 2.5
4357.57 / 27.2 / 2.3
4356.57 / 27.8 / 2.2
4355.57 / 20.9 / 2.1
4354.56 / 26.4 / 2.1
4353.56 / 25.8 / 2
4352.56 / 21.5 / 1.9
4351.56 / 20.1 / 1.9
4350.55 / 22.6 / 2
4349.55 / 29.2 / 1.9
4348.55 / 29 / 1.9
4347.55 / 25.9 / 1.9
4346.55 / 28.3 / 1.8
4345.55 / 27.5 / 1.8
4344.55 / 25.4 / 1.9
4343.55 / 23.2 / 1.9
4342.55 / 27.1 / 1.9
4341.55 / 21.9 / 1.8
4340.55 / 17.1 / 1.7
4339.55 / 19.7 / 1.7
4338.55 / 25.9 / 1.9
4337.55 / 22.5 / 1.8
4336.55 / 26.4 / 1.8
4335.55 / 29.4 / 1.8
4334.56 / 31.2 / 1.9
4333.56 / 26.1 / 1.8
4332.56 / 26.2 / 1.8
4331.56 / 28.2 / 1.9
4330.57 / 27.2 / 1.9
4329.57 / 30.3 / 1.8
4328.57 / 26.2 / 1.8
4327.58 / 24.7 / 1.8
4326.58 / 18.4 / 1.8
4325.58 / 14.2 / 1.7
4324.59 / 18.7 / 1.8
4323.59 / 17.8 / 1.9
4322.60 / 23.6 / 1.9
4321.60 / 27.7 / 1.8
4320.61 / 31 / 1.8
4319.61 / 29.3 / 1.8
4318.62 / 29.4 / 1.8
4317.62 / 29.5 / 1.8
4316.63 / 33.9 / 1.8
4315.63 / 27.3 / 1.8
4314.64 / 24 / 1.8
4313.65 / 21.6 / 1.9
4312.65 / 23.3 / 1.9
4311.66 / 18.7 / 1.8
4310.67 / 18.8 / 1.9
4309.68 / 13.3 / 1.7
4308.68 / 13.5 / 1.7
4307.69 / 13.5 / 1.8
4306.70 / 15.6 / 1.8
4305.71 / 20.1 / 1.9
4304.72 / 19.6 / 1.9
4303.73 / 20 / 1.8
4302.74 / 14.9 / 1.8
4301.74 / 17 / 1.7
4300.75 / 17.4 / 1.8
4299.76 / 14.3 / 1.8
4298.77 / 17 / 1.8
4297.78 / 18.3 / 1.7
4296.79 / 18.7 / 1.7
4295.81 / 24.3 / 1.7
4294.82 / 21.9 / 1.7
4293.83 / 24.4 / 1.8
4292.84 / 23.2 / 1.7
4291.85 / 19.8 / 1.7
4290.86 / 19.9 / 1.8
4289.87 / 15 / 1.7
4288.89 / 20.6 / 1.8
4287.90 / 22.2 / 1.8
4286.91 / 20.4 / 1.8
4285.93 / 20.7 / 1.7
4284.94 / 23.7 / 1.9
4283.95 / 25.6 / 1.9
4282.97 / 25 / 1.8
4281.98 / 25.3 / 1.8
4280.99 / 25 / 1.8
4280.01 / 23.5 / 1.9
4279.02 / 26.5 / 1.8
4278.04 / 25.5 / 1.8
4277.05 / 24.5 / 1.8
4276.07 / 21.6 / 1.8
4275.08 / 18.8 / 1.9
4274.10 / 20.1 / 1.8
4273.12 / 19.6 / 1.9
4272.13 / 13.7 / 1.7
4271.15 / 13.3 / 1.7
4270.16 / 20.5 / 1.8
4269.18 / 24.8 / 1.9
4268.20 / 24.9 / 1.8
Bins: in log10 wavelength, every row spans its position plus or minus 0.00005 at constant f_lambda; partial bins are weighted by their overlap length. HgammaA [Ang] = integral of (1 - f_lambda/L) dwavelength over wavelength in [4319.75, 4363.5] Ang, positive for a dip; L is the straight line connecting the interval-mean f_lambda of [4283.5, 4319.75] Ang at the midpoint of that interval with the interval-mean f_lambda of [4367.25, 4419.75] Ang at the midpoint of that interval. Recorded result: -4.04 Ang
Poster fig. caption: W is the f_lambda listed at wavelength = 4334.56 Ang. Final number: 31.2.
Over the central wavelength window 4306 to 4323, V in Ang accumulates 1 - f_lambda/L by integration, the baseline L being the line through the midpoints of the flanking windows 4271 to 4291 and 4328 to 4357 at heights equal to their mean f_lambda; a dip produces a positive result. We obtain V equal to 0.5 Ang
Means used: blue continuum 21.6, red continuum 25.5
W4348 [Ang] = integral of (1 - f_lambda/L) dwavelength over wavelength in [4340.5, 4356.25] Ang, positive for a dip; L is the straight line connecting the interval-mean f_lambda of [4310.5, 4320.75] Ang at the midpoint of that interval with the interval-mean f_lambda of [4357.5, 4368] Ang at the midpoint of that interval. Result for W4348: 2.1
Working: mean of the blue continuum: 26.1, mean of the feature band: 24.7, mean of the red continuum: 29.5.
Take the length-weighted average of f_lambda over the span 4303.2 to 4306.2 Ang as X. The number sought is 19.9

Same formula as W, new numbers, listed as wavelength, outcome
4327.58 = 24.7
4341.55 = 21.9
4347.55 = 25.9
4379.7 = 30.8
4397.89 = 29.8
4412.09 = 30.4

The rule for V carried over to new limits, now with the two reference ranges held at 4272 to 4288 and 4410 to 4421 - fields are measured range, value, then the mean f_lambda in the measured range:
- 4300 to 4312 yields 3.5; 16.8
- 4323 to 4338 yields 0.0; 24.5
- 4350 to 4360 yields 0.6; 23.9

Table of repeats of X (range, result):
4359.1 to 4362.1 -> 27.4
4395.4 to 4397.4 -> 29.3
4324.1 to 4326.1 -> 16.5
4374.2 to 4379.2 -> 26.5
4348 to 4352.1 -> 25.2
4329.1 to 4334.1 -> 27.6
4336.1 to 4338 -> 24.4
